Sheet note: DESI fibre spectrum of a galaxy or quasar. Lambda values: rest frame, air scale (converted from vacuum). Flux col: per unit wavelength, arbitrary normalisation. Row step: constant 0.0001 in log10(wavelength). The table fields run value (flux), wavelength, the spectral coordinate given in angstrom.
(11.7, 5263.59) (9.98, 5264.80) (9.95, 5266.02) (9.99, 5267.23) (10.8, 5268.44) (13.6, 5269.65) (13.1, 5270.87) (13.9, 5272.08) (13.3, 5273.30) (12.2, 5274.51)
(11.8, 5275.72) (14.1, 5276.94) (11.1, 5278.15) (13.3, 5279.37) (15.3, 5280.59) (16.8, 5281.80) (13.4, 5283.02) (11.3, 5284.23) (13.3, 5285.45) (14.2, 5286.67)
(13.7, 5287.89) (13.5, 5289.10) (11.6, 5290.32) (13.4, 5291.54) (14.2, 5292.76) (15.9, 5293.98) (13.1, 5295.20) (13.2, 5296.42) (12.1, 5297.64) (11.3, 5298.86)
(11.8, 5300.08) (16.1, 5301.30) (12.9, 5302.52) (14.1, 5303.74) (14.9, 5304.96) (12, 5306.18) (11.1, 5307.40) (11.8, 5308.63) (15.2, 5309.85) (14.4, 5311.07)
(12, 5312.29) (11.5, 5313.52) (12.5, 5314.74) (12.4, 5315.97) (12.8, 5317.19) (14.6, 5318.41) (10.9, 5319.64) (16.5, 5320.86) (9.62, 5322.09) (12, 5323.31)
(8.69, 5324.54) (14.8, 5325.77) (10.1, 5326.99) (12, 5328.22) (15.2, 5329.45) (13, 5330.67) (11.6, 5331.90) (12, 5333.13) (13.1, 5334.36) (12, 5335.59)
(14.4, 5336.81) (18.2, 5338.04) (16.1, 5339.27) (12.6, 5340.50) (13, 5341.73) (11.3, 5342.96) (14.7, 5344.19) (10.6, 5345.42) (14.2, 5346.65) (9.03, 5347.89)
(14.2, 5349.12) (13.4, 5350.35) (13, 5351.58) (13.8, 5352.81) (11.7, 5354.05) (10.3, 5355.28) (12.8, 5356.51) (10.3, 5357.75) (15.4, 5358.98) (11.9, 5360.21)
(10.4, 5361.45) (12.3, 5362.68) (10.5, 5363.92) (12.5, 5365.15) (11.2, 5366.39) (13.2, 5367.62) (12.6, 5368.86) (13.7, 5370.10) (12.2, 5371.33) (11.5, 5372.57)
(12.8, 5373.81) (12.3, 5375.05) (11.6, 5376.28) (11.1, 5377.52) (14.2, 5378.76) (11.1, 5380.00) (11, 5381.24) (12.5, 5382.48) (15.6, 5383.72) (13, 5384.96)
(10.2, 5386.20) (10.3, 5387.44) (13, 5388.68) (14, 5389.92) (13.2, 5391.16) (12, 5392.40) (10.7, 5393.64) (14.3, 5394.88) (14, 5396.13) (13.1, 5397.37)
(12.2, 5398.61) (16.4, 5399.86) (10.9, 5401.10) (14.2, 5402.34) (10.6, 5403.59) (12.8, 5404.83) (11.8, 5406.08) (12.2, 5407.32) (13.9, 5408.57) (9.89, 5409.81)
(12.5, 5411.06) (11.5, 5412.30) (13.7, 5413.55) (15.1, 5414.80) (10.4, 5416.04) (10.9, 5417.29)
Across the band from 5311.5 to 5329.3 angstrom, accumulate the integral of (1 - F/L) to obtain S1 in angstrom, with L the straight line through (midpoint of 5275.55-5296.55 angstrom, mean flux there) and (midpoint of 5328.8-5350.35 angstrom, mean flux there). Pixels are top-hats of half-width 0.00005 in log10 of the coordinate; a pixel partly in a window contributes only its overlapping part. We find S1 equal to 1.4 angstrom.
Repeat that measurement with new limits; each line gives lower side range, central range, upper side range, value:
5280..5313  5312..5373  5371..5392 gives 1.2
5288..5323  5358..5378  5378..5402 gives 1.0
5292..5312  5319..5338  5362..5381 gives 0.5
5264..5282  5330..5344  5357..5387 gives -1.3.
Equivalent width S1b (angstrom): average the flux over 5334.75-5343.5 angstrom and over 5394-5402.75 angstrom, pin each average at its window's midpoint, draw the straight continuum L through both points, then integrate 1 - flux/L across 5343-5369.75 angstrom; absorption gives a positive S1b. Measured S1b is 2.97 angstrom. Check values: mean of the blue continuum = 14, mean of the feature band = 12.3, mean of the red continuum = 13.5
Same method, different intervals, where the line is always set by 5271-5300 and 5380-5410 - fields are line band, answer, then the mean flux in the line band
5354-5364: 0.79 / 11.8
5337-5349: -0.43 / 13.4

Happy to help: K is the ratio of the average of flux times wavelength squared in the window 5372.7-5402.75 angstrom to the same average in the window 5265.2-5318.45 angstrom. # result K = 1.01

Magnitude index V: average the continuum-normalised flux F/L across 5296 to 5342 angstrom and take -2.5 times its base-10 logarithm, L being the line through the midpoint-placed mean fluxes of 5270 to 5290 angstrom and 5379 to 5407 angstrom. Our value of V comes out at 0.01 mag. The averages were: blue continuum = 13.4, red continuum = 12.6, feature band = 13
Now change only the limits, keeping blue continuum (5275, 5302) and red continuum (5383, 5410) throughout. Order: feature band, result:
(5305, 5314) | 0.043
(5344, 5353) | 0.022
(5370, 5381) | 0.058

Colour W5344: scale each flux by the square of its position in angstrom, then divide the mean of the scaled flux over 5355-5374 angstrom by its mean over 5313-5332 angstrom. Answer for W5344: 1.0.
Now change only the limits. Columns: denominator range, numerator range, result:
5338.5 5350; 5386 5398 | 0.99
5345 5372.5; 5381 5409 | 1.05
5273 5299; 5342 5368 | 0.94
